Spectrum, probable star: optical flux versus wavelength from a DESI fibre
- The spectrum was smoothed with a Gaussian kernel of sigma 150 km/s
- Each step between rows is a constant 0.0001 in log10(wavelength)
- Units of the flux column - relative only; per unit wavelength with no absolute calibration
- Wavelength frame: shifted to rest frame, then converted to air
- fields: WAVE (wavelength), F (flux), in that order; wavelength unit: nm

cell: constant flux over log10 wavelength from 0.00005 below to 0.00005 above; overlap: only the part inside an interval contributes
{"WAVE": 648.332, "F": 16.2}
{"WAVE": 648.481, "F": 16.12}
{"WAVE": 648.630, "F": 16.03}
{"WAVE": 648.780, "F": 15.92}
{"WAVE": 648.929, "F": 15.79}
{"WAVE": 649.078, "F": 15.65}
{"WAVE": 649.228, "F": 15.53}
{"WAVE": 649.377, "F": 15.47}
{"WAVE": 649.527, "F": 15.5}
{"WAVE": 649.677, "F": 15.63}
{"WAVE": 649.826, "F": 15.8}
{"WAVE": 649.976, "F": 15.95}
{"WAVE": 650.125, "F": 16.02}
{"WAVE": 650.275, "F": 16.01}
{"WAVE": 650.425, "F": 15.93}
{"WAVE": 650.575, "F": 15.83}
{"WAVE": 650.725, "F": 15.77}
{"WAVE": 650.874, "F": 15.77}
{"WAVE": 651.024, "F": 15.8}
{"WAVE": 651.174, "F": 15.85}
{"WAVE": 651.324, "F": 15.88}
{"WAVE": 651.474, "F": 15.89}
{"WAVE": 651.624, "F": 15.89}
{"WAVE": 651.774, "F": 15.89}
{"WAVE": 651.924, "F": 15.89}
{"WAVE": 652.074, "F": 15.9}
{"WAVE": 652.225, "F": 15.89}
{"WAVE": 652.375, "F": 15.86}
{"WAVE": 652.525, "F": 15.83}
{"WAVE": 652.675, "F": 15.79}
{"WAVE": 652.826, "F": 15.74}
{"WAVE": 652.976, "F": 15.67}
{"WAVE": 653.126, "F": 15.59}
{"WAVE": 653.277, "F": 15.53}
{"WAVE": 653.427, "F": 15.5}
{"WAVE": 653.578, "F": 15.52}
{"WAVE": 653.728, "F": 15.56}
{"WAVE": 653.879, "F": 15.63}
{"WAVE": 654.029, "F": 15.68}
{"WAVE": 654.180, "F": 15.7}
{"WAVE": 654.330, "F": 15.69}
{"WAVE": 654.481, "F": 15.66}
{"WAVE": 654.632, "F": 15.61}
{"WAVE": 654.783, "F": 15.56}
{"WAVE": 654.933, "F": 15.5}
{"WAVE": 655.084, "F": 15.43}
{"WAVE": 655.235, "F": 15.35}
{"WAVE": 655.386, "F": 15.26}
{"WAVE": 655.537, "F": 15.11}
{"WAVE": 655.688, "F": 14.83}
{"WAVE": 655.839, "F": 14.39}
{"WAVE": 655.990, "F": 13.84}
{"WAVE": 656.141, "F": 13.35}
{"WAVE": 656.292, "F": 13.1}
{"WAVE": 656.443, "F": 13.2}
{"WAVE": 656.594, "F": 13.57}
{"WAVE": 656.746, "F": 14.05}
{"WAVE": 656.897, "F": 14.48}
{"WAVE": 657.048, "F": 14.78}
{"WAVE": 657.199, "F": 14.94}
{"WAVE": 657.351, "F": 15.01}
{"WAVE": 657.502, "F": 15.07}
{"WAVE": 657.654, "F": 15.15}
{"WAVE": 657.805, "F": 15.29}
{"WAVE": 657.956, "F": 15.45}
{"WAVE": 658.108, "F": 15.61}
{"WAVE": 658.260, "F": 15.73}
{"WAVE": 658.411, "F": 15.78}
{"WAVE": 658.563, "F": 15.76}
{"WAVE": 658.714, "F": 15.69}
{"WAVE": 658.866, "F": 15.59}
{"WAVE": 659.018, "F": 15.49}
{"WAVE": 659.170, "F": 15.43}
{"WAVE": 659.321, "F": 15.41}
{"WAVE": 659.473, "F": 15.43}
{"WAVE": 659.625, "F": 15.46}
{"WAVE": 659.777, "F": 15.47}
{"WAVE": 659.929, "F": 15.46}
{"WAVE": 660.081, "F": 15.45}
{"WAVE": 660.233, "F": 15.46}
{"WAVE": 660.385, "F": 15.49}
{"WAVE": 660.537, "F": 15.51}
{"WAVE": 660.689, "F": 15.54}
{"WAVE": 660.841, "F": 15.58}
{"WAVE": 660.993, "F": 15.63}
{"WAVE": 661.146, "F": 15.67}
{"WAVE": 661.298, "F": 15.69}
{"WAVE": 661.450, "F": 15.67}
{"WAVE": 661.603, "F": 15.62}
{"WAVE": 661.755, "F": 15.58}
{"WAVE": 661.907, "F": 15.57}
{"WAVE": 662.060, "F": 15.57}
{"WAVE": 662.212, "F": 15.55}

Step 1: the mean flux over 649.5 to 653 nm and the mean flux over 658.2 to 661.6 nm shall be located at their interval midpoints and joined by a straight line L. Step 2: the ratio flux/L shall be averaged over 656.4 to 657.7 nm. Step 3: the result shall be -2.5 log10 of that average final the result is 0.08 mag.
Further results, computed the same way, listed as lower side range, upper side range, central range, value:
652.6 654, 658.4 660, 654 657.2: 0.06 mag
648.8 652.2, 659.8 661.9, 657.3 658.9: 0.01 mag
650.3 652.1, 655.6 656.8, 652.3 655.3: -0.06 mag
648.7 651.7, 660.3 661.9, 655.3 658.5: 0.07 mag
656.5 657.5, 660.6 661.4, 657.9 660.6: -0.03 mag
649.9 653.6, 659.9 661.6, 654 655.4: 0.01 mag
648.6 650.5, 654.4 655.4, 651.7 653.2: -0.01 mag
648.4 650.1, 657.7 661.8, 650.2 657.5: 0.03 mag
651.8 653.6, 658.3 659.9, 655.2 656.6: 0.11 mag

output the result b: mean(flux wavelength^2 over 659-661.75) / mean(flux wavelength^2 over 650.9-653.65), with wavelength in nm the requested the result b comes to 1.01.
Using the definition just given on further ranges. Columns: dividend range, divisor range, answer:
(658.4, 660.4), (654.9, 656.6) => 1.09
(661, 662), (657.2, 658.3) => 1.03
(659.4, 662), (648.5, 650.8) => 1.02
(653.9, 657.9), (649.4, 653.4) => 0.95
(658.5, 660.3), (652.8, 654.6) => 1.01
